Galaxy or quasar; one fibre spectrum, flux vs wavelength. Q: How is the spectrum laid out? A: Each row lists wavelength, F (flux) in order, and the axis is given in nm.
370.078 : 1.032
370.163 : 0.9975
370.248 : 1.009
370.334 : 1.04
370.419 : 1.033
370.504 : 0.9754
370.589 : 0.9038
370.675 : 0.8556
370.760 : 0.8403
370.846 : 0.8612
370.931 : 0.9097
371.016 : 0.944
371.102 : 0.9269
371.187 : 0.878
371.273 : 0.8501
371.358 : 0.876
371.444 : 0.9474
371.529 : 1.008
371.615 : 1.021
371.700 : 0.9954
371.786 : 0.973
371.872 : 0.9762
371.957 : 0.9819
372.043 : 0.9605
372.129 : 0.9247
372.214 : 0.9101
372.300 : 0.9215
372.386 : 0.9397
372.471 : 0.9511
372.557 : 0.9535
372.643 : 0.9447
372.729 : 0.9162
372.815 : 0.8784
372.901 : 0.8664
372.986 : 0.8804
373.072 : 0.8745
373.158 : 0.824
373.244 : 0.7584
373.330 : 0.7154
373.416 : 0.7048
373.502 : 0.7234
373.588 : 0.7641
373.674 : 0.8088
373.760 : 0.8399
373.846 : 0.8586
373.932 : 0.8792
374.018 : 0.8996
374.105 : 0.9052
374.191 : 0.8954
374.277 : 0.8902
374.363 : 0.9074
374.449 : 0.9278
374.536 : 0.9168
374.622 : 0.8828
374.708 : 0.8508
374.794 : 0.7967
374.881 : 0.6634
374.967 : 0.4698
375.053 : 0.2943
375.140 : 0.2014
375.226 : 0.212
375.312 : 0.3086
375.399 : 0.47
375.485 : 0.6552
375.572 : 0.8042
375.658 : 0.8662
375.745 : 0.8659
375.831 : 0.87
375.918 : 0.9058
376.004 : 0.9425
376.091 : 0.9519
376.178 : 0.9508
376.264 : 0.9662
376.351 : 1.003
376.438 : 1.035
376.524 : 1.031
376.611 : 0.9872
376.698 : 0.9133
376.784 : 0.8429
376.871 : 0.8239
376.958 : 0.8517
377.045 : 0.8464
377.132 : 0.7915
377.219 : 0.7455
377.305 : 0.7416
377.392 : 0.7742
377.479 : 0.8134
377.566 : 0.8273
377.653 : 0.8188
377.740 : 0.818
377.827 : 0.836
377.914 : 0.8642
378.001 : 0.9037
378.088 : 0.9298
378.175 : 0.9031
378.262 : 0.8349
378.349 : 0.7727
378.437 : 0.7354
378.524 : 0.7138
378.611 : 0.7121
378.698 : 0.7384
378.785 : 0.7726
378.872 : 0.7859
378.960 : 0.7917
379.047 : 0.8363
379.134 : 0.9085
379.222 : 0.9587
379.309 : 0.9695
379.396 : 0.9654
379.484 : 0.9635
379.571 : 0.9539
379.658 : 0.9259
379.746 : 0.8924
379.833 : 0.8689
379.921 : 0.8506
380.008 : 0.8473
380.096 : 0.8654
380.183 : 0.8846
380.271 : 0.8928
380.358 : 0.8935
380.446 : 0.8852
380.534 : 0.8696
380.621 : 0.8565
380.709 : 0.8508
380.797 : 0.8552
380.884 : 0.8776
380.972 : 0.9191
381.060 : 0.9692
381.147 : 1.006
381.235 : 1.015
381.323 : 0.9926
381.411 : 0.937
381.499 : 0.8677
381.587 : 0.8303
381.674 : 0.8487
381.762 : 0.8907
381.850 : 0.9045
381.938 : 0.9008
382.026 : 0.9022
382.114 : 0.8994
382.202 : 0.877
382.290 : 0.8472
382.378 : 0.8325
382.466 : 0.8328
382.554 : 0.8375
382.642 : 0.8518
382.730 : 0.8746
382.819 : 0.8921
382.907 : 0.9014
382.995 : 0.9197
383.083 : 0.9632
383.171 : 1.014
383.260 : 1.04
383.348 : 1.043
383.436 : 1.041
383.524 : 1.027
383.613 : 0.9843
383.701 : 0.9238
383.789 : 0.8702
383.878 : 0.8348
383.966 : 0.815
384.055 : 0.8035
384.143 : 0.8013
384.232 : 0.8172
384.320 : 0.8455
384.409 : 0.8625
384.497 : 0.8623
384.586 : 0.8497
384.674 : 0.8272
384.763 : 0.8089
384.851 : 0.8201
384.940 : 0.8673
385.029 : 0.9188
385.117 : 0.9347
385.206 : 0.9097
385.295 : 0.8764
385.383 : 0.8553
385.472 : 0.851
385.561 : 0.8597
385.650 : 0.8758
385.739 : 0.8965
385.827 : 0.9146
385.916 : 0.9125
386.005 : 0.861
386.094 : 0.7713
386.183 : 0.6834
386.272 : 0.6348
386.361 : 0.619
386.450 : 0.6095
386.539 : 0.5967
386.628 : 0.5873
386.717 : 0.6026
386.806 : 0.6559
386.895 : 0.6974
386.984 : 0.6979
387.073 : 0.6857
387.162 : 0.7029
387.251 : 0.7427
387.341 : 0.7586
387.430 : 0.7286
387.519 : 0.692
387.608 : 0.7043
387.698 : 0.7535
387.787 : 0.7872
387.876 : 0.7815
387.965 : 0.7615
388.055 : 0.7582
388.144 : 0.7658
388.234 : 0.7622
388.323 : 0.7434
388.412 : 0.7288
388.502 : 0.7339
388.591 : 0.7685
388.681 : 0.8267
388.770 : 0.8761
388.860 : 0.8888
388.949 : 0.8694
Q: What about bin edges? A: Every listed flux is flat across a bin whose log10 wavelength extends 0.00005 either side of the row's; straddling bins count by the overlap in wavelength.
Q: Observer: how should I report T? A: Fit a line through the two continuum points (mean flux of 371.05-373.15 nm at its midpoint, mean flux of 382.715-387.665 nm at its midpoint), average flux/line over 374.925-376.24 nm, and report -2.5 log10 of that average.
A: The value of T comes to 0.343 mag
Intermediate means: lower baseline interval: 0.93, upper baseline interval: 0.823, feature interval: 0.656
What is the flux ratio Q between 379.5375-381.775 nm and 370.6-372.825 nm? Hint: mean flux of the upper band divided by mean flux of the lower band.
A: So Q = 1.0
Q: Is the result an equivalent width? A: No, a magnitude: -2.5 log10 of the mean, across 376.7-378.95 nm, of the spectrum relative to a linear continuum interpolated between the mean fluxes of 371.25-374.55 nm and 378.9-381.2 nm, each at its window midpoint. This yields 0.11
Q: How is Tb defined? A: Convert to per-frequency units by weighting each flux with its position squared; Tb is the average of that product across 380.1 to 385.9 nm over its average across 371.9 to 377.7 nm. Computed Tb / 1.1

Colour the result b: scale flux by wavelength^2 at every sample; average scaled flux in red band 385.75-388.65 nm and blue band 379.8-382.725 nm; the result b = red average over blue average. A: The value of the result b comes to 0.8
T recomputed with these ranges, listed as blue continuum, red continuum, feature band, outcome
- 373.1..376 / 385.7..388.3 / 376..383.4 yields -0.20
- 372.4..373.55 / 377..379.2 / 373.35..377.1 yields 0.05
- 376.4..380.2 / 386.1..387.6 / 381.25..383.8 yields -0.20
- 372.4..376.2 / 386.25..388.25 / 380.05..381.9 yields -0.21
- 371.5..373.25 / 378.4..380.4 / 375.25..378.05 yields 0.07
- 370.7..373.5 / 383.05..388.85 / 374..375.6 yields 0.29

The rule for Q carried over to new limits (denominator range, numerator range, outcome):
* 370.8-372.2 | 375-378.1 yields 0.84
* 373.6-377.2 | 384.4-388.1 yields 0.97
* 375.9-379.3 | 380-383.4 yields 1.05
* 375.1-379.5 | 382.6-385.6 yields 1.10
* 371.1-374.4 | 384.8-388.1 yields 0.86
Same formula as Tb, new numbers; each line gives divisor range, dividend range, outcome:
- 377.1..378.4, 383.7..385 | 1.05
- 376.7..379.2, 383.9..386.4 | 1.06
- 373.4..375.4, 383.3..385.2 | 1.30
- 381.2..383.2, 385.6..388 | 0.84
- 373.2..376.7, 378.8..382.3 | 1.17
